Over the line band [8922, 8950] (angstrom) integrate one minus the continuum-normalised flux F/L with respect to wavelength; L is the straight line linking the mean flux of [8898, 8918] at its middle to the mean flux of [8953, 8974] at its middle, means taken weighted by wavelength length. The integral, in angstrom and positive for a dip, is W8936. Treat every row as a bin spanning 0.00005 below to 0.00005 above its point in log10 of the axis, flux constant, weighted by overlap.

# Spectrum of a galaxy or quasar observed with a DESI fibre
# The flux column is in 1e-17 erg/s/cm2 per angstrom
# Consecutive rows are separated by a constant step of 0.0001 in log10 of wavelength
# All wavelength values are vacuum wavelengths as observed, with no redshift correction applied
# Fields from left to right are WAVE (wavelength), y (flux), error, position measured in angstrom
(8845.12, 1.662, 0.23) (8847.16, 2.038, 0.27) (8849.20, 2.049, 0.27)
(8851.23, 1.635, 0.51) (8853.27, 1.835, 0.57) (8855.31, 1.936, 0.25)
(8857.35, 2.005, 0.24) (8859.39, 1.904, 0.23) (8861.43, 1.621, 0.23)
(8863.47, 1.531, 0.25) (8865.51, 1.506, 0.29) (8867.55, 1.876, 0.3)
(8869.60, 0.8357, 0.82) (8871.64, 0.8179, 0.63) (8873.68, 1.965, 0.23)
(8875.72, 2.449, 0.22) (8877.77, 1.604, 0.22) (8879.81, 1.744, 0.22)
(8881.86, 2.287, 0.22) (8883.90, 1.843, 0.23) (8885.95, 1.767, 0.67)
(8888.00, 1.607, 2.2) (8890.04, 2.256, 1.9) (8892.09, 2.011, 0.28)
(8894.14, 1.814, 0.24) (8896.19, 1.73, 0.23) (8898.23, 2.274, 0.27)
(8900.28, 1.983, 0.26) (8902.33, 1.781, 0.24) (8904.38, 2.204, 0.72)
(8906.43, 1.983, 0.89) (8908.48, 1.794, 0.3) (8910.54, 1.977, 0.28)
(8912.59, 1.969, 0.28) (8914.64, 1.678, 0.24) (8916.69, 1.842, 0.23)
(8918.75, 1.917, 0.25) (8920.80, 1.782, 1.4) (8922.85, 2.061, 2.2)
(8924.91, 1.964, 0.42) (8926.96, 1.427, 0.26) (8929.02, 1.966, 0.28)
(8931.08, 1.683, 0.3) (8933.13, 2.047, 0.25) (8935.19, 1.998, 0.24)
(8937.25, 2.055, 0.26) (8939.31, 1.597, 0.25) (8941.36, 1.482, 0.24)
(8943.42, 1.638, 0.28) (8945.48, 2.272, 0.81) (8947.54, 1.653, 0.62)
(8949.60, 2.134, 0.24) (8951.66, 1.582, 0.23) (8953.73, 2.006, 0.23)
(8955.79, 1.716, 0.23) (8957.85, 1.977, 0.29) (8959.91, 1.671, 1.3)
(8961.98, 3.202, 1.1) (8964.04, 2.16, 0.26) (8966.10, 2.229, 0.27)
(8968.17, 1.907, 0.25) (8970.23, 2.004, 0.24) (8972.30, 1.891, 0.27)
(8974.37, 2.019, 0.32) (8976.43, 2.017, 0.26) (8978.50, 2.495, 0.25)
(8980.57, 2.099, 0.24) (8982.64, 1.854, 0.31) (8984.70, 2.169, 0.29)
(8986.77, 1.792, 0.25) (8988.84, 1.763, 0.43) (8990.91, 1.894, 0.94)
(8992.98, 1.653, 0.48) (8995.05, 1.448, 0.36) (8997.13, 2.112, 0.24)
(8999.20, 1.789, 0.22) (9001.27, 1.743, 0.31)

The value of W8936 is 2.20 angstrom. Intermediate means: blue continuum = 1.93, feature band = 1.85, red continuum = 2.08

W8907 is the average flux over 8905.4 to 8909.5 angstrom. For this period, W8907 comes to 1.89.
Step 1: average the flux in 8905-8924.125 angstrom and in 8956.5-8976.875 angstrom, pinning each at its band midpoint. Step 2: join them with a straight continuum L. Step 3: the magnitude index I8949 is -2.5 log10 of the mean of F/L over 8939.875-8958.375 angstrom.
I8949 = 0.12 mag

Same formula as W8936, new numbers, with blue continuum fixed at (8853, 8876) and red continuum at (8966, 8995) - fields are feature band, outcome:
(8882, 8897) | -1.4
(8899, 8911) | -1.3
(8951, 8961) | 0.5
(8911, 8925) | -0.7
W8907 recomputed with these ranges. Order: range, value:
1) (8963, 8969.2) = 2.1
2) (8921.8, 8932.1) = 1.82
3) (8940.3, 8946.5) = 1.8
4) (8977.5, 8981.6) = 2.29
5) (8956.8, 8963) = 2.28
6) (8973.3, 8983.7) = 2.1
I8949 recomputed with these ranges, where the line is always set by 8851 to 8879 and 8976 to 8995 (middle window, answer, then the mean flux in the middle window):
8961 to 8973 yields -0.18 mag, 2.24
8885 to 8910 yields -0.11 mag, 1.93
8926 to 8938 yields -0.02 mag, 1.86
